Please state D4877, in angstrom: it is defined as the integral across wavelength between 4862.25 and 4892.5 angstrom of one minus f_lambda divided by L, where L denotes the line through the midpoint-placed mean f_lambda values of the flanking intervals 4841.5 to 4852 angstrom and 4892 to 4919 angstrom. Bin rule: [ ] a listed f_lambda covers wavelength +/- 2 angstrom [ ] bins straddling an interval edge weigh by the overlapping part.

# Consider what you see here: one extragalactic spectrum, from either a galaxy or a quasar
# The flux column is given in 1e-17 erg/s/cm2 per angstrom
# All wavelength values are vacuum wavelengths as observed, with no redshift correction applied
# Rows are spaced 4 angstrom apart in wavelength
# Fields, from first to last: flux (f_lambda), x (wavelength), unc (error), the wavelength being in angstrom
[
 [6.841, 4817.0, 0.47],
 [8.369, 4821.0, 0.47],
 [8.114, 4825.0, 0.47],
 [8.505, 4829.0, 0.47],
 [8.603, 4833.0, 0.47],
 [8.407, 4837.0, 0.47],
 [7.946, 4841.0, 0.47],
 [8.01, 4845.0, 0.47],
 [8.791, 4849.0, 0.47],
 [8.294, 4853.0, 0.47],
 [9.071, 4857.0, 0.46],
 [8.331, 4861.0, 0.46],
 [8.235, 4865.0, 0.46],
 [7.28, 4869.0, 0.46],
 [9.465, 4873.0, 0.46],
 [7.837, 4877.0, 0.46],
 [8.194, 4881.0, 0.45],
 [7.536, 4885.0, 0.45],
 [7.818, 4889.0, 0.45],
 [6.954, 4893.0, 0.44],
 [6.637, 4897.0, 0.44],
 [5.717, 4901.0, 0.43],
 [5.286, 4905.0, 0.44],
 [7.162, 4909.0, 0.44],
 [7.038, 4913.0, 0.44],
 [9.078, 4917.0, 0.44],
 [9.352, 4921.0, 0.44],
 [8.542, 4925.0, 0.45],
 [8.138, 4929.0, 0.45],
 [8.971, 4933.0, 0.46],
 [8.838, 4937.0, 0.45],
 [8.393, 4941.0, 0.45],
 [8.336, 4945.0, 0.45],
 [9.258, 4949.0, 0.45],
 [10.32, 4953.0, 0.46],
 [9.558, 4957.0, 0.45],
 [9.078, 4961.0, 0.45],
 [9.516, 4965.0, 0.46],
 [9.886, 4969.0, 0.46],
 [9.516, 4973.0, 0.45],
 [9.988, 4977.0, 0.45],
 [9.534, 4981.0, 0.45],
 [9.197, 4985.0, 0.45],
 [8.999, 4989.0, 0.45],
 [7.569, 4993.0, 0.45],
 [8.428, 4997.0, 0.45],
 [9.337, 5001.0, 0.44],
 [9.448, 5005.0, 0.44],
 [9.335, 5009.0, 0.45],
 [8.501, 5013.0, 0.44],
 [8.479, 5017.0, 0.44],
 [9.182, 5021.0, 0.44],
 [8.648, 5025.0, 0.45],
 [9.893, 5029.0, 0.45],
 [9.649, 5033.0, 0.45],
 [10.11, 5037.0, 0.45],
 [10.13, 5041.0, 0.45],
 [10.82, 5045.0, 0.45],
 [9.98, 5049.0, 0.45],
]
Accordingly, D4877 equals -1.83 angstrom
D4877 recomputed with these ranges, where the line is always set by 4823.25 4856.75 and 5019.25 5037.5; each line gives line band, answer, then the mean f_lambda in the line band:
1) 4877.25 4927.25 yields 7.28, 7.46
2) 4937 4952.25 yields 0.26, 8.82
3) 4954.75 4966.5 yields -0.43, 9.4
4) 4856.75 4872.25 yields 0.51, 8.23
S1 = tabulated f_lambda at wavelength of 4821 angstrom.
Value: 8.369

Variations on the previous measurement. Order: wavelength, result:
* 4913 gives 7.038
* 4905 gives 5.286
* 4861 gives 8.331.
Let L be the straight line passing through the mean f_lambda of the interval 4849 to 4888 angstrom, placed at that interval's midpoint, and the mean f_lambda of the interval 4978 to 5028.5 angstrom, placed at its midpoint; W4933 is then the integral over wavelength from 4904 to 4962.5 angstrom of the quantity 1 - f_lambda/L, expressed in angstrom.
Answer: 0.4 angstrom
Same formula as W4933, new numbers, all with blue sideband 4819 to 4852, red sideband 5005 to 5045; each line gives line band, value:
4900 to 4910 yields 3.16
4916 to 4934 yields 0.10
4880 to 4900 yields 3.10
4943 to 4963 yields -0.68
